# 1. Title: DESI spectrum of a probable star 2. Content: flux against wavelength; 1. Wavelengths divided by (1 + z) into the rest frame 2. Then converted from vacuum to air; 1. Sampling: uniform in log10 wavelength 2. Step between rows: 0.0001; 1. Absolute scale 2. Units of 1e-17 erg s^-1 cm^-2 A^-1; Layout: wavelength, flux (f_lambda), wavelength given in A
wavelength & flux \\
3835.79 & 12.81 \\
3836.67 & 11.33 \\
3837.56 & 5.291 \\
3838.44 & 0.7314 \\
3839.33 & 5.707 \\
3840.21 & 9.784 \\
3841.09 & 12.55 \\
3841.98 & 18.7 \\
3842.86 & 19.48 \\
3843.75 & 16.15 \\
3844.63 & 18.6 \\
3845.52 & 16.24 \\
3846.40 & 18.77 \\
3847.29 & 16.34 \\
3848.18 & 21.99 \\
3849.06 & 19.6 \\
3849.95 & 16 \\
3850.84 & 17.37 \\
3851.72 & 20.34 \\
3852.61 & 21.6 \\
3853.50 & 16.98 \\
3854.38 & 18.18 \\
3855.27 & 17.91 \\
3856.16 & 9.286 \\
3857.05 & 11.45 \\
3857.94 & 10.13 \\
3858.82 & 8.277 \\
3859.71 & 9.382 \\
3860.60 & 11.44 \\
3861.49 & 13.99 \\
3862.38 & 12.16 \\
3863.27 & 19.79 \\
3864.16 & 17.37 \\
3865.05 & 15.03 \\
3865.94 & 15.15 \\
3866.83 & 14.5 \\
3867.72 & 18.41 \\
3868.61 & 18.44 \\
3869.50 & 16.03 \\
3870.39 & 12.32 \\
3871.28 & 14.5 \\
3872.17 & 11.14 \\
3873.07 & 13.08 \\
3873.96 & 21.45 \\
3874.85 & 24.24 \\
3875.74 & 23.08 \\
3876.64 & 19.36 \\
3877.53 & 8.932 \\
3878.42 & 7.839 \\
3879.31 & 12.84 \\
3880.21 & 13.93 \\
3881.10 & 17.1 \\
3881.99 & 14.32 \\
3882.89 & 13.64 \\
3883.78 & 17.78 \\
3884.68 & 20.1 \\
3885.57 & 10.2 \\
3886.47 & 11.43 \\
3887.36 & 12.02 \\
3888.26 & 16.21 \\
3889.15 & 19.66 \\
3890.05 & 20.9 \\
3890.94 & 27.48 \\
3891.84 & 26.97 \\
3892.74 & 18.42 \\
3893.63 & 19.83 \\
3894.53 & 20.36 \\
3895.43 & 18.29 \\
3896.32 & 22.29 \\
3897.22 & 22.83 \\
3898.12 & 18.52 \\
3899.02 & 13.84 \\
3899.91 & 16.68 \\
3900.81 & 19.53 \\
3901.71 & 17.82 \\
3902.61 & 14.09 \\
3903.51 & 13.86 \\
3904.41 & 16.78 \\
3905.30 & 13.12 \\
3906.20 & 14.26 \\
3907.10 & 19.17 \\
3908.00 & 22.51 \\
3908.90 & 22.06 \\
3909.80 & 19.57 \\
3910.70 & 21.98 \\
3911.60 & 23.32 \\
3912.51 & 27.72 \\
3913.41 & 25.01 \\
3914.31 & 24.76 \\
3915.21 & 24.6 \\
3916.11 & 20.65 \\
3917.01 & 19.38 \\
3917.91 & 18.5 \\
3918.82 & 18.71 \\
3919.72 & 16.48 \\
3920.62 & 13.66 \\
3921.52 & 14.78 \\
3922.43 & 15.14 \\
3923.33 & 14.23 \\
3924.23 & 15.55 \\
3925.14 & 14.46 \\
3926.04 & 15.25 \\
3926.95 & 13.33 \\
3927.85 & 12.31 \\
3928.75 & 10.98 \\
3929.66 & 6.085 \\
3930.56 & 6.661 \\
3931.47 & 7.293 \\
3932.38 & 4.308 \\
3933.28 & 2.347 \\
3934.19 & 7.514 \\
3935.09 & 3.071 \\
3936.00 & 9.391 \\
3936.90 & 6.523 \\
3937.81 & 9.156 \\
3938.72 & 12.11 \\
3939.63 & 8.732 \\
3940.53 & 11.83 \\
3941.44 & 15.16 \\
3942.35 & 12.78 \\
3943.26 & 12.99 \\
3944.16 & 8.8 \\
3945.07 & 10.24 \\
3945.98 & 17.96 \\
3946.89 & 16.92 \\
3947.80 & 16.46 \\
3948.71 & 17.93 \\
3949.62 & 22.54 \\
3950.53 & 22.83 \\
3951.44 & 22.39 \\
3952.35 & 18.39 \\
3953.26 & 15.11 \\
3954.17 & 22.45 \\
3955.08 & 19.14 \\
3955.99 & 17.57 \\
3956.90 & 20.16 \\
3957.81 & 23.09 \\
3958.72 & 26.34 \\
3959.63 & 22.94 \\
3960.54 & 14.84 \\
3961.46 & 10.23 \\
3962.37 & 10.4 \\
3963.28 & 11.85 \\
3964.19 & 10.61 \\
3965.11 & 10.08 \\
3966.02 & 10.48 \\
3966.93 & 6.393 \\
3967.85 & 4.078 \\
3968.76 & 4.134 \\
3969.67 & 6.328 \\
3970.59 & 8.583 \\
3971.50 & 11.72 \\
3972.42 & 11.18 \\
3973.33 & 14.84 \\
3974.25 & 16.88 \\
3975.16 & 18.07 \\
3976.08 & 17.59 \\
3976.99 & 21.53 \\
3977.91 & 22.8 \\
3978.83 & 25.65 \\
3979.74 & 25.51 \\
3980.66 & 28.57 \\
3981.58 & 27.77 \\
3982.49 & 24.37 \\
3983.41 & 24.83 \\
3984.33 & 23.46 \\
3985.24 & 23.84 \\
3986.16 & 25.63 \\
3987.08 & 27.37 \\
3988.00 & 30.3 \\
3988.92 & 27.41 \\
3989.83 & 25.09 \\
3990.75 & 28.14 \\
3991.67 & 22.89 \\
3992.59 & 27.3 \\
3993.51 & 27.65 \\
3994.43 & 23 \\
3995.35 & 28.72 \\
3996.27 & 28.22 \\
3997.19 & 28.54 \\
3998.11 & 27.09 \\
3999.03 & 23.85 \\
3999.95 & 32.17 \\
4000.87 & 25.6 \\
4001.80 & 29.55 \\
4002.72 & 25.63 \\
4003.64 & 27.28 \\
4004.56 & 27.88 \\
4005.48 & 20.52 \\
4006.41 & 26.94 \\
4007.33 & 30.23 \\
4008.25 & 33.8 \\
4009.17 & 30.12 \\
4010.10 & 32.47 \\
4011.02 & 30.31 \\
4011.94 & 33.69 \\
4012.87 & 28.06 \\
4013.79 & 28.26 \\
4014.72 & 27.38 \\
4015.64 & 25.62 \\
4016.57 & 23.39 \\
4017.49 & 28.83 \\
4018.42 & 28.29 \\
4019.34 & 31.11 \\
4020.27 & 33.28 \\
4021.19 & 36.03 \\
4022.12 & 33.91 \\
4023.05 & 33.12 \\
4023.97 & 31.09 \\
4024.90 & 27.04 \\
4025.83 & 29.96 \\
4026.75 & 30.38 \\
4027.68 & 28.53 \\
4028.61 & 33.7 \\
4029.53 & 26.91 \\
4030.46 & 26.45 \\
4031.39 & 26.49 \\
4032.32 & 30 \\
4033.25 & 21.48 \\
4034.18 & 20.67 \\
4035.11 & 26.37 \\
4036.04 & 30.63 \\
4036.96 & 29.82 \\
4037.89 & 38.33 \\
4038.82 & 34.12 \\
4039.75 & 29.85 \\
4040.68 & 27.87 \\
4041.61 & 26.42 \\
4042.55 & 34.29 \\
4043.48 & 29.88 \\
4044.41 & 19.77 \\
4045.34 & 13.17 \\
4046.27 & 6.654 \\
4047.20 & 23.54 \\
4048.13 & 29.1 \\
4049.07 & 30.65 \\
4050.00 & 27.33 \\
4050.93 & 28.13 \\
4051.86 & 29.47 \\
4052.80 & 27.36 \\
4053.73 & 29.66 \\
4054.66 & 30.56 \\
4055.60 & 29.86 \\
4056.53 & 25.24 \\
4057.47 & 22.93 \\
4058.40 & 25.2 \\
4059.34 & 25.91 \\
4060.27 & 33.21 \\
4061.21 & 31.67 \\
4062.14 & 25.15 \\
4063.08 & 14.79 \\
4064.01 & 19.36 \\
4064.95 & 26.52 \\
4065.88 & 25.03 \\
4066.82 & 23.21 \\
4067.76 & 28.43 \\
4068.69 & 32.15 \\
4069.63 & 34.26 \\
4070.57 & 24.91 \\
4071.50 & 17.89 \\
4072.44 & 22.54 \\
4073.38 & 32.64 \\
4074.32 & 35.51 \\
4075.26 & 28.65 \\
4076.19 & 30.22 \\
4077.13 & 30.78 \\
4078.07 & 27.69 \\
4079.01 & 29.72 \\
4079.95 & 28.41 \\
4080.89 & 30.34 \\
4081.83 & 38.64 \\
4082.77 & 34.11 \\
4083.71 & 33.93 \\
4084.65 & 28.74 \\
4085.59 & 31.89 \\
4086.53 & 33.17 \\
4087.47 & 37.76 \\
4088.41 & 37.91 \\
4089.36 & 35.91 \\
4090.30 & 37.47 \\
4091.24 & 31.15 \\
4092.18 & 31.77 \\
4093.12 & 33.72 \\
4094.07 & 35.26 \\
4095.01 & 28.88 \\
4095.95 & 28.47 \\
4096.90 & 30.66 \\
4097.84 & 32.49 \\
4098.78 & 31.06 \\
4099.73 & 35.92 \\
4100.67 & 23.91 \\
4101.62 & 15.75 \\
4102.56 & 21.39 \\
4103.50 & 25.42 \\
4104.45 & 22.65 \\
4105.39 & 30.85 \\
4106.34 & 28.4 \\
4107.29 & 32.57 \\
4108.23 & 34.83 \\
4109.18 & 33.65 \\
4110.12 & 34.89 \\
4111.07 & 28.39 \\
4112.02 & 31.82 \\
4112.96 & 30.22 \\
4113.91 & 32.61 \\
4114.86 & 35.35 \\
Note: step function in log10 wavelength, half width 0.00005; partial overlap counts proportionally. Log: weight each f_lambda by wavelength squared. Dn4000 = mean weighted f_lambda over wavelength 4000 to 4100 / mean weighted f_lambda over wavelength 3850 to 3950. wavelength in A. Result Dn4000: 2.00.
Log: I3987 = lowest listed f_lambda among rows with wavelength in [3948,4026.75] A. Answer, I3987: 4.078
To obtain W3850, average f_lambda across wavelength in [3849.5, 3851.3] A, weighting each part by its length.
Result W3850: 16.7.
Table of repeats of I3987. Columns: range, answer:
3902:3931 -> 6.085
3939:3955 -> 8.732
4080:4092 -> 28.74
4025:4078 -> 6.654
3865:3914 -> 7.839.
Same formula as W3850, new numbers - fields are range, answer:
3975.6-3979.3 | 21.9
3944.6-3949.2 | 15.9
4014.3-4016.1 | 26.5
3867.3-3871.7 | 15.9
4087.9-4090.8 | 37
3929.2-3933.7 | 5.36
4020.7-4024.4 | 33.6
